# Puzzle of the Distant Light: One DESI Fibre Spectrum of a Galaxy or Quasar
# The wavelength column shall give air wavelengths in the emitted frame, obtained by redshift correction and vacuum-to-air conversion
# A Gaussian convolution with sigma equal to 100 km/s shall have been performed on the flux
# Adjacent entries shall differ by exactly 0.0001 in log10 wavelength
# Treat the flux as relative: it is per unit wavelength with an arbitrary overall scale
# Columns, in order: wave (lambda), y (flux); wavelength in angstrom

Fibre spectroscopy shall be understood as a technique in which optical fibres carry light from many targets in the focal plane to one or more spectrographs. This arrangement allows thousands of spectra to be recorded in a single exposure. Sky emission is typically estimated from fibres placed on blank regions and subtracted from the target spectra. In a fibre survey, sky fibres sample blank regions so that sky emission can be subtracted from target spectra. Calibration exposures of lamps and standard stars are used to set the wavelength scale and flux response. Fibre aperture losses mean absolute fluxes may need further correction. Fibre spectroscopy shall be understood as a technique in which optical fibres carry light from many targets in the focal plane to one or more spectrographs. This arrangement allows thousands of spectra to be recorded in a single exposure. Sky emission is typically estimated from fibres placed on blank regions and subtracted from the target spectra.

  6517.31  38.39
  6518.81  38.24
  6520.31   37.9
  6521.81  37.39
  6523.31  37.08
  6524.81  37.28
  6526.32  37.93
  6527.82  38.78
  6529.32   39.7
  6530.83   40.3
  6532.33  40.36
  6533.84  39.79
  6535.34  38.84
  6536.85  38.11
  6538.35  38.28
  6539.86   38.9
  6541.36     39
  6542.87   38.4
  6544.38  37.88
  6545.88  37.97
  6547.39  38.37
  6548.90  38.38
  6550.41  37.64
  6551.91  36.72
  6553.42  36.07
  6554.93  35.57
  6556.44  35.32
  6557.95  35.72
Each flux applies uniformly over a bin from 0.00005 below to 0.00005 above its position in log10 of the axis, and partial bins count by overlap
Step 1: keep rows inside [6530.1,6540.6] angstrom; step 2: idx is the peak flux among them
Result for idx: 40.36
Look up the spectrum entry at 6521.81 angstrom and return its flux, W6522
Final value 37.39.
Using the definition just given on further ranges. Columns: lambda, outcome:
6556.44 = 35.32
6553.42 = 36.07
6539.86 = 38.9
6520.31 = 37.9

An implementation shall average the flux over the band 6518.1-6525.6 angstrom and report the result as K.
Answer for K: 37.6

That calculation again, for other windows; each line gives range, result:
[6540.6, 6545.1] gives 38.4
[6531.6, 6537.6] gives 39.2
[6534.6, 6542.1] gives 38.6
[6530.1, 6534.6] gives 40.2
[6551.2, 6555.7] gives 36.1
